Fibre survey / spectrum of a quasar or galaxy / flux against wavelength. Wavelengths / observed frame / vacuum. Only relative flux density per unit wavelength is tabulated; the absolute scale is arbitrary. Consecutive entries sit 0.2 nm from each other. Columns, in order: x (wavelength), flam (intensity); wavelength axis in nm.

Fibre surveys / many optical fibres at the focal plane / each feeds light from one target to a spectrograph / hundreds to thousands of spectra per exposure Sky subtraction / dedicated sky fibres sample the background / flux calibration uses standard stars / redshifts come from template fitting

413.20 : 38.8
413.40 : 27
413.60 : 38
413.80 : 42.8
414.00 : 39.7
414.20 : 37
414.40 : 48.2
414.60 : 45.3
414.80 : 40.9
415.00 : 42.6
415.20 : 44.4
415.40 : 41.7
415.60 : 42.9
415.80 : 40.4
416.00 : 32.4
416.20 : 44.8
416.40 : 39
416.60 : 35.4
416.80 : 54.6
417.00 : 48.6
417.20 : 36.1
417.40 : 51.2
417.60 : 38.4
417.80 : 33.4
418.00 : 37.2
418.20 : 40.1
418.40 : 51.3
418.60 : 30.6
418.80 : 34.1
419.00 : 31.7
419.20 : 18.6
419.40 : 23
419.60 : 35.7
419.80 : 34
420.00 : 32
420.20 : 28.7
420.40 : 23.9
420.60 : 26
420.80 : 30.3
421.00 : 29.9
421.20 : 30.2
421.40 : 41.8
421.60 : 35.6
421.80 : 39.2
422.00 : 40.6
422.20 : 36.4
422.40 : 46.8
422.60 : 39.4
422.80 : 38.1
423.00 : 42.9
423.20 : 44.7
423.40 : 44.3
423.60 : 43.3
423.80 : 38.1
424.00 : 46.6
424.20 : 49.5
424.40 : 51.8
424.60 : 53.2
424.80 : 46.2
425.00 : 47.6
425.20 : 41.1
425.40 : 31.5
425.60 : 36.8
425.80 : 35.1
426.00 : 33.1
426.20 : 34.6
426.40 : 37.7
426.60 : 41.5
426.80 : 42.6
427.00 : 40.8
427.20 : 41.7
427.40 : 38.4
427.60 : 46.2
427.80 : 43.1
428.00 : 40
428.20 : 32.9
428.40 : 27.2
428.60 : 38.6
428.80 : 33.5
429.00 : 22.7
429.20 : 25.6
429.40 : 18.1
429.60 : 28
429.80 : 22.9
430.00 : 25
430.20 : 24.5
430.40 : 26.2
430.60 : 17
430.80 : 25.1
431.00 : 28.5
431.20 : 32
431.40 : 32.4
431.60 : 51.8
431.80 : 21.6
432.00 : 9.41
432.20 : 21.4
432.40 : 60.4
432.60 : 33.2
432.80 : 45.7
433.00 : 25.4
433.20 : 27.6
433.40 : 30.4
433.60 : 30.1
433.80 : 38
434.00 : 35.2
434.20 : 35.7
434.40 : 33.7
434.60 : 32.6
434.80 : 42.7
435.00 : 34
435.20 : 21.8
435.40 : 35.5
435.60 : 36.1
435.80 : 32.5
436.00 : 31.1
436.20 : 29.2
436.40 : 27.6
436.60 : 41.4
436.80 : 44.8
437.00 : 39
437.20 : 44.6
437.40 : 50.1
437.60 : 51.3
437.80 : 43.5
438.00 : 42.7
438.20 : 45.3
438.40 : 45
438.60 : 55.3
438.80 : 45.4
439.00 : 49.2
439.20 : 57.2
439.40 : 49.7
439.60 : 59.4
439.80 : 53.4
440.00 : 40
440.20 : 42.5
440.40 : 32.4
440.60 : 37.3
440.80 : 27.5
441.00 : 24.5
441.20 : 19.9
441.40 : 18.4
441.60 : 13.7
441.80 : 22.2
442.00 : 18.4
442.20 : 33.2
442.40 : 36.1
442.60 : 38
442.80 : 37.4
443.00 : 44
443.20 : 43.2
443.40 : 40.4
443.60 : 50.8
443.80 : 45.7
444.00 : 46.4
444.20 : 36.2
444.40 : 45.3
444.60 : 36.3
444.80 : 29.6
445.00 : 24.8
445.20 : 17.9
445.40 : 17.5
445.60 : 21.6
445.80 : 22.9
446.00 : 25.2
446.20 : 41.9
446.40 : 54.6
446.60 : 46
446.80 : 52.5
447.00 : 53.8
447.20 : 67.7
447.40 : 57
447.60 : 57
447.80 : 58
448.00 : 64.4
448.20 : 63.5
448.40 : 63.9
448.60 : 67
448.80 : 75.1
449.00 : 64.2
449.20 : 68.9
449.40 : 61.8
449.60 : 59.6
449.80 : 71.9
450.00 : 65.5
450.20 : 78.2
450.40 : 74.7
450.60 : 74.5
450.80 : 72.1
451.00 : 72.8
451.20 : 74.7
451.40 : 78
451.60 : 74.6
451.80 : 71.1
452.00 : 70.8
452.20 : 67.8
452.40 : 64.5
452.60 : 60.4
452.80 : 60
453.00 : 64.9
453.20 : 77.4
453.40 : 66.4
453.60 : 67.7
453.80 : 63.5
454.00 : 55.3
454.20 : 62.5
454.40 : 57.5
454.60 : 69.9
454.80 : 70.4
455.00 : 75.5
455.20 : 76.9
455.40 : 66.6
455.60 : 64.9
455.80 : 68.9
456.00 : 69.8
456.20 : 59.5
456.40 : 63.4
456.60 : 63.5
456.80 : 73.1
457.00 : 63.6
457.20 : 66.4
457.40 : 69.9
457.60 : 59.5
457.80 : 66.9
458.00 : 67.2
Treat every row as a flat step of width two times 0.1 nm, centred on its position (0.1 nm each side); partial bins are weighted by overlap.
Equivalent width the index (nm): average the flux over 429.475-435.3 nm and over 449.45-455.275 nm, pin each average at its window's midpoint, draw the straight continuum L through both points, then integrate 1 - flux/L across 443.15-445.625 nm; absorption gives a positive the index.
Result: 0.83 nm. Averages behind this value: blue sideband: 30.7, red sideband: 68.8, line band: 35.3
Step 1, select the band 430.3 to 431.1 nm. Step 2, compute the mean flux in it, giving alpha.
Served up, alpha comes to 24.2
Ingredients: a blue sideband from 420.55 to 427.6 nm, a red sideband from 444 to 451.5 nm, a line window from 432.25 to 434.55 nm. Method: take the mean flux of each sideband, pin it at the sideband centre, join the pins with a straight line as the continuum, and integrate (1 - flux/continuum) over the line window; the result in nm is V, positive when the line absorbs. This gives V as 0.511 nm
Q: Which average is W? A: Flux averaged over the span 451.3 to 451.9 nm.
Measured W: 74.6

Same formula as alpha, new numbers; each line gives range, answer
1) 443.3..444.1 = 45.8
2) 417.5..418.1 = 36.3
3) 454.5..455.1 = 71.9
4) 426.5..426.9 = 42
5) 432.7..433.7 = 31.8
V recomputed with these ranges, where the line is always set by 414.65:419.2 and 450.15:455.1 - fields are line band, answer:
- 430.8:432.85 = 0.76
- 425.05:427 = 0.41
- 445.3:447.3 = 0.74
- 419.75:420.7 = 0.31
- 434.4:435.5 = 0.43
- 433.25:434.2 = 0.36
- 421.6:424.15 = 0.19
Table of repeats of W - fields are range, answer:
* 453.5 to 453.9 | 65.6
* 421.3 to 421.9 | 38.9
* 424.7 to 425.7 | 40.6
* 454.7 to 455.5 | 72.3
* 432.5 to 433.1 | 34.8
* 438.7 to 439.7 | 52.2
